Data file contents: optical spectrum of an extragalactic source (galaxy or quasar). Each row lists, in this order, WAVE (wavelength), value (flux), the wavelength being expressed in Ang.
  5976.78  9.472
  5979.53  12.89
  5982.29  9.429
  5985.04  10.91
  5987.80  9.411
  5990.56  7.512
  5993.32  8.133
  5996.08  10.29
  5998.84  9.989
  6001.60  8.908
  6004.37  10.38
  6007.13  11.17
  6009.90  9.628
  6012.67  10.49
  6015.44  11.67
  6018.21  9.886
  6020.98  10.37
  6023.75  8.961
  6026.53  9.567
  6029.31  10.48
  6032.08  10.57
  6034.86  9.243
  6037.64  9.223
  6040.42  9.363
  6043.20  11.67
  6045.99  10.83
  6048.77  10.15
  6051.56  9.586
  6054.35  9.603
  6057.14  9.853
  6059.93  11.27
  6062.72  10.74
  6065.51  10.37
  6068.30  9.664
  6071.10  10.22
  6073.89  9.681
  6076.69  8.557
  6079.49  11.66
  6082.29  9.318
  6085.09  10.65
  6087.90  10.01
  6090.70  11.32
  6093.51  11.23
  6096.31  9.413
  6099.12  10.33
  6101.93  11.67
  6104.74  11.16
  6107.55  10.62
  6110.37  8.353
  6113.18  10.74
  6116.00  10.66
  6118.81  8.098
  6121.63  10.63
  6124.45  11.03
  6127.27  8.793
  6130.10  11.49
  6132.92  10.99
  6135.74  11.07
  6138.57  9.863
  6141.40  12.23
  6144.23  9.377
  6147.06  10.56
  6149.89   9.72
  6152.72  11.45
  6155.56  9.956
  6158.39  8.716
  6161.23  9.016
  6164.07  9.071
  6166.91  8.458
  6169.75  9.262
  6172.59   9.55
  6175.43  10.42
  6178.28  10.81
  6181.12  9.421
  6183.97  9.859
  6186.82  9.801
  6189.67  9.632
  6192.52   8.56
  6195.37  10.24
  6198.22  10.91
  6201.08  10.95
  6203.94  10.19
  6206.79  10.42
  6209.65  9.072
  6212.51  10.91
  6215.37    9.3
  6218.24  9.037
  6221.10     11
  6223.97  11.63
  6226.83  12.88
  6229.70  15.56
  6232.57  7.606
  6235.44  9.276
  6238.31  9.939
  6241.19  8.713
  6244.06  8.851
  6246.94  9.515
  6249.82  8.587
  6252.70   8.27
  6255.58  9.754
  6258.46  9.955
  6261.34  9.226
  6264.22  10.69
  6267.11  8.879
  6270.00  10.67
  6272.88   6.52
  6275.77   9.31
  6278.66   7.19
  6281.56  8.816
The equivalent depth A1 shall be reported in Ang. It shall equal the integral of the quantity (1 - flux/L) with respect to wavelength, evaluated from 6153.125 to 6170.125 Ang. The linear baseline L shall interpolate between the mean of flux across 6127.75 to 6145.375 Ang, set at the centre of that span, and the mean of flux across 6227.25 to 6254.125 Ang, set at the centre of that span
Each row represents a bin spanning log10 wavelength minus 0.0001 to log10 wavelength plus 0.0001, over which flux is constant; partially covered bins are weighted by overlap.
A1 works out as 2.1 Ang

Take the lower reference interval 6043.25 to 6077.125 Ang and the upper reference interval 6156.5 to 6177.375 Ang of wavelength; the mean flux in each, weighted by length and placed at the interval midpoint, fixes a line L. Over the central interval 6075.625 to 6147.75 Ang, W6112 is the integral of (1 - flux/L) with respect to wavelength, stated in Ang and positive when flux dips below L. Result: -4.9 Ang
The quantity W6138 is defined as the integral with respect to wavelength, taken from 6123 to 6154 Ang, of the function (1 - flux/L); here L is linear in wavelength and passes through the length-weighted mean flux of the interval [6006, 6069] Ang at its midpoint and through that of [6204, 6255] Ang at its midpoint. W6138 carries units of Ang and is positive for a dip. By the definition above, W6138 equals -1.5 Ang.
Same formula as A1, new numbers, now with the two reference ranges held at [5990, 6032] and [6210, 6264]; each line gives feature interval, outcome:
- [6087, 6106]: -1.56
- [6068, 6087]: -0.11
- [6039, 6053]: -0.57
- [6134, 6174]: 0.30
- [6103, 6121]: -0.10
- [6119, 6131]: -0.30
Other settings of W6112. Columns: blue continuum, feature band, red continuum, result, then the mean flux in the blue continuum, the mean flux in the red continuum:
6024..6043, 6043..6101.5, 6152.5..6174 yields -3.75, 9.81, 9.32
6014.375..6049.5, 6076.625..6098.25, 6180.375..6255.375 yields -0.59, 10.1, 10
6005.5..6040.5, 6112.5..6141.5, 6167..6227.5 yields -0.94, 10.1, 10.1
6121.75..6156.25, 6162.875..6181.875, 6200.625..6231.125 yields 2.07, 10.6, 11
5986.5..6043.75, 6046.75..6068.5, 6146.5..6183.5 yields -0.90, 9.83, 9.71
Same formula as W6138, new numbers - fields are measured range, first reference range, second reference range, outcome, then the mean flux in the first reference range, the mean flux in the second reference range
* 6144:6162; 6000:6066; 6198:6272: 0.35 Ang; 10.2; 10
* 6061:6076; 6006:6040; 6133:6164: 0.04 Ang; 10.1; 10.2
